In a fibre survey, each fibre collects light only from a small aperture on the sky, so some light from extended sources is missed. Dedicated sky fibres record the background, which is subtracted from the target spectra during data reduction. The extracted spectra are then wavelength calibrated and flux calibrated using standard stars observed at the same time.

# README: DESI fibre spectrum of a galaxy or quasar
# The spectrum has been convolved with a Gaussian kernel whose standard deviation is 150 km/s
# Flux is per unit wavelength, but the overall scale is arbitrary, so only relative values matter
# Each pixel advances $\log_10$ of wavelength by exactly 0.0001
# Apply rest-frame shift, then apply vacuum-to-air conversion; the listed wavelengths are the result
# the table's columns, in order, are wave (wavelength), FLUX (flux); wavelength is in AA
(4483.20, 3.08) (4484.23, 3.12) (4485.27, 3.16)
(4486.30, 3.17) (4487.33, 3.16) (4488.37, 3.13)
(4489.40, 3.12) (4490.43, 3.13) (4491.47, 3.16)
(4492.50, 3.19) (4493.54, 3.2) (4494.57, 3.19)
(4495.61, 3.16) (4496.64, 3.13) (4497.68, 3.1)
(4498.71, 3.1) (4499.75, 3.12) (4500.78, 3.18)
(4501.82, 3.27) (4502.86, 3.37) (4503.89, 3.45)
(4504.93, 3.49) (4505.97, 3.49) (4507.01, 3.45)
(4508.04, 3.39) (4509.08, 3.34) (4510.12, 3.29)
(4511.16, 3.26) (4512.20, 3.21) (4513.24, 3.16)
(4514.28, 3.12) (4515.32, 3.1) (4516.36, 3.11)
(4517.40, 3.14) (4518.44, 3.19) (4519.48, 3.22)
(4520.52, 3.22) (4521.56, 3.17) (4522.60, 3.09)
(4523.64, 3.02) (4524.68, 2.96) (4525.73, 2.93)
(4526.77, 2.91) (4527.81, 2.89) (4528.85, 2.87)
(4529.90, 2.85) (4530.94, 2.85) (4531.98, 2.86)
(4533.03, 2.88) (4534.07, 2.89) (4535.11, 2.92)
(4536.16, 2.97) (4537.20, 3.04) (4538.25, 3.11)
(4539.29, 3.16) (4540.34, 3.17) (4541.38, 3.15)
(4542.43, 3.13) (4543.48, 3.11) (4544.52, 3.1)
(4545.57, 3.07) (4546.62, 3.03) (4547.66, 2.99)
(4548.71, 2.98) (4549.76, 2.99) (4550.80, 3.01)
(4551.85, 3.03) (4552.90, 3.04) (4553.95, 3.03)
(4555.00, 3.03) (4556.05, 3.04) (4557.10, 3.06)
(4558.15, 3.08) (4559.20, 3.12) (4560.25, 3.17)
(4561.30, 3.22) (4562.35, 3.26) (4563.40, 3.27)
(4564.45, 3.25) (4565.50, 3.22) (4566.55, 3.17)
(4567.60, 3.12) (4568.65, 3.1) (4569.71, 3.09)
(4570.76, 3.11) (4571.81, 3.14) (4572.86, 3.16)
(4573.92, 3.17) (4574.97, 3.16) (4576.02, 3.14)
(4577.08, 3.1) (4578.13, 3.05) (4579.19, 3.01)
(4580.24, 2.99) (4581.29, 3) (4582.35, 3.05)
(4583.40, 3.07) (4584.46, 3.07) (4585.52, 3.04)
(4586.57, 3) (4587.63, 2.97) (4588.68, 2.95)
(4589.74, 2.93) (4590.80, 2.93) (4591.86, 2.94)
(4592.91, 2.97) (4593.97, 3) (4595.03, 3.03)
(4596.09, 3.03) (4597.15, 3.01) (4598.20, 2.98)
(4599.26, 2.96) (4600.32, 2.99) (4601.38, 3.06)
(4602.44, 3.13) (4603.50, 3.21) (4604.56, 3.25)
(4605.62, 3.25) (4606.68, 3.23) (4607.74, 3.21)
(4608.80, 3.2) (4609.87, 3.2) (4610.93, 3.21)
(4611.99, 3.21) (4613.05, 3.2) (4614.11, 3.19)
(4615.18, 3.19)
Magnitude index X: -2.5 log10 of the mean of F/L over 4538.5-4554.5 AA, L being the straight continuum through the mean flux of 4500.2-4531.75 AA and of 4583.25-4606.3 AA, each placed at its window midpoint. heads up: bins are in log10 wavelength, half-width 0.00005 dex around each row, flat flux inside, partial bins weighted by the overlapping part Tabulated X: 0.02 mag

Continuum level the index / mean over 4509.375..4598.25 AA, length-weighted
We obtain 3.06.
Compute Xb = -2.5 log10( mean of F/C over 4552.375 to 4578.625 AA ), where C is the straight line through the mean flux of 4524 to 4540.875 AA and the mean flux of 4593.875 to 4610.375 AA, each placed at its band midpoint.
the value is -0.04 mag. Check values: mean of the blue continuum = 2.96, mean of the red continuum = 3.11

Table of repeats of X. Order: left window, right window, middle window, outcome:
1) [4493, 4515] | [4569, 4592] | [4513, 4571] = 0.030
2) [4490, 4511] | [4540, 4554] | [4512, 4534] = 0.047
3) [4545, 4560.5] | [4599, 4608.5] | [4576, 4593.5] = 0.036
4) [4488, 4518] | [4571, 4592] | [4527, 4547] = 0.052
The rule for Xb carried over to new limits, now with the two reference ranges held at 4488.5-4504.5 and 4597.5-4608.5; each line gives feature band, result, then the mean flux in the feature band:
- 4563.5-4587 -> 0.01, 3.1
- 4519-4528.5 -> 0.05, 3.04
